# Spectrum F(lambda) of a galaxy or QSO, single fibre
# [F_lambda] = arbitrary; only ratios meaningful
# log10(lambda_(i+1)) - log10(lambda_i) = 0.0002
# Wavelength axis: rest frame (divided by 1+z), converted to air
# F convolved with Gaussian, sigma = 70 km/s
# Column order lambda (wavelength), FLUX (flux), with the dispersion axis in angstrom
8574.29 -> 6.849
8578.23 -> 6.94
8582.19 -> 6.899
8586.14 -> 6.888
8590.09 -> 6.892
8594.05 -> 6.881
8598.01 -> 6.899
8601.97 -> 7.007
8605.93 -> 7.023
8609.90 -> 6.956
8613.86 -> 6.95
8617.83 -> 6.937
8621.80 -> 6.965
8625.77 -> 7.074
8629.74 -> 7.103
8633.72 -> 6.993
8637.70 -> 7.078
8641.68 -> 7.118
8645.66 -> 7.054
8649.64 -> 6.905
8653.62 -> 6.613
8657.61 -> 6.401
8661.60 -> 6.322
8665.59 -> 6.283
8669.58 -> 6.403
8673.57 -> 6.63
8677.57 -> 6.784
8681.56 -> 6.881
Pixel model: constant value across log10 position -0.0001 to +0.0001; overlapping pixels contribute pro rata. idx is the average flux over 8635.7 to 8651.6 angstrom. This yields 7.04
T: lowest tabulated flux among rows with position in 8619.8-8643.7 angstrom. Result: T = 6.965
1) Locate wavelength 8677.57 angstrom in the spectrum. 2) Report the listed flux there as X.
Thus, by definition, 6.784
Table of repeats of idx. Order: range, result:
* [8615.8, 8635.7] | 7.01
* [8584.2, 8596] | 6.89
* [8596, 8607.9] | 6.98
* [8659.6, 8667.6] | 6.3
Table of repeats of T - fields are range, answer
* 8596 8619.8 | 6.899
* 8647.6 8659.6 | 6.401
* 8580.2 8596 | 6.881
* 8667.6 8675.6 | 6.403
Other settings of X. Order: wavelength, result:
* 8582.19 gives 6.899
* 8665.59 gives 6.283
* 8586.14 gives 6.888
